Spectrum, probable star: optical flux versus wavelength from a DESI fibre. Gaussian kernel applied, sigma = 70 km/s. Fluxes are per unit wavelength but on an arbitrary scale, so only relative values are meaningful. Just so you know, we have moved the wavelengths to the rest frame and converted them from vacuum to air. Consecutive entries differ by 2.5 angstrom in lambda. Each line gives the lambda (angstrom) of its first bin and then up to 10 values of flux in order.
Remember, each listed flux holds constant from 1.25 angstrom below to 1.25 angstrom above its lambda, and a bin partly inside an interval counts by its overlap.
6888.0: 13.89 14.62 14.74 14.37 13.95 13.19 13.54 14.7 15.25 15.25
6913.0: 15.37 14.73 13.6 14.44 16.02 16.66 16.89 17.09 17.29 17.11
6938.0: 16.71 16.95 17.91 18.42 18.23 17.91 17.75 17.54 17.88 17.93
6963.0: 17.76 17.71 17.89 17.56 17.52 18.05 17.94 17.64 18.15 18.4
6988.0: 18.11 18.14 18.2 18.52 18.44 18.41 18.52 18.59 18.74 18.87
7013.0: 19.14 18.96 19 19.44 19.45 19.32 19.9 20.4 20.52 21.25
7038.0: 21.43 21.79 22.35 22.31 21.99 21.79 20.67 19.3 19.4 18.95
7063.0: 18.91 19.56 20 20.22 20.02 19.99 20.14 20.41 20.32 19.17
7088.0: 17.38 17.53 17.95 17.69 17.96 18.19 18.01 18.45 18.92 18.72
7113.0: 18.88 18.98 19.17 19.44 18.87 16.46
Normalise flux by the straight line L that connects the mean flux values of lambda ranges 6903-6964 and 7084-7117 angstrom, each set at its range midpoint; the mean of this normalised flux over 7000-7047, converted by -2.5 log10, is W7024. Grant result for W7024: -0.14 mag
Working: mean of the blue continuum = 16.6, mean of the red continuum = 18.3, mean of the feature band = 20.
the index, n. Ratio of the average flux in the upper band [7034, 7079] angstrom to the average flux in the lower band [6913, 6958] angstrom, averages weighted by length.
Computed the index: 1.23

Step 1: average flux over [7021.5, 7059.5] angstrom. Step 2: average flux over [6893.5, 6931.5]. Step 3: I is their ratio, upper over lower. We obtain 1.4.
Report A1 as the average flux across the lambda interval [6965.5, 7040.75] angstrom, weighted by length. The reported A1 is 18.9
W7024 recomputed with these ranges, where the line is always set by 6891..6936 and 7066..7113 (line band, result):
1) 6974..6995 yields -0.086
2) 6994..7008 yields -0.088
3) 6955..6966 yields -0.101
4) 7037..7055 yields -0.200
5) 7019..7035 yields -0.132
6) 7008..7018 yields -0.098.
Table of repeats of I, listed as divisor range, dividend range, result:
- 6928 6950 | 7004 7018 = 1.08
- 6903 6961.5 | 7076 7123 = 1.14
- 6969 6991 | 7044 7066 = 1.14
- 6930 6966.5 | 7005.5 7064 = 1.14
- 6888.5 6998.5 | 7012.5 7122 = 1.18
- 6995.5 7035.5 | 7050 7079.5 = 1.03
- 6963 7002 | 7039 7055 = 1.20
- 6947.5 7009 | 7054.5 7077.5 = 1.09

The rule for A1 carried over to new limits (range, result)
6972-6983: 17.8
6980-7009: 18.3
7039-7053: 21.9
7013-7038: 19.9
